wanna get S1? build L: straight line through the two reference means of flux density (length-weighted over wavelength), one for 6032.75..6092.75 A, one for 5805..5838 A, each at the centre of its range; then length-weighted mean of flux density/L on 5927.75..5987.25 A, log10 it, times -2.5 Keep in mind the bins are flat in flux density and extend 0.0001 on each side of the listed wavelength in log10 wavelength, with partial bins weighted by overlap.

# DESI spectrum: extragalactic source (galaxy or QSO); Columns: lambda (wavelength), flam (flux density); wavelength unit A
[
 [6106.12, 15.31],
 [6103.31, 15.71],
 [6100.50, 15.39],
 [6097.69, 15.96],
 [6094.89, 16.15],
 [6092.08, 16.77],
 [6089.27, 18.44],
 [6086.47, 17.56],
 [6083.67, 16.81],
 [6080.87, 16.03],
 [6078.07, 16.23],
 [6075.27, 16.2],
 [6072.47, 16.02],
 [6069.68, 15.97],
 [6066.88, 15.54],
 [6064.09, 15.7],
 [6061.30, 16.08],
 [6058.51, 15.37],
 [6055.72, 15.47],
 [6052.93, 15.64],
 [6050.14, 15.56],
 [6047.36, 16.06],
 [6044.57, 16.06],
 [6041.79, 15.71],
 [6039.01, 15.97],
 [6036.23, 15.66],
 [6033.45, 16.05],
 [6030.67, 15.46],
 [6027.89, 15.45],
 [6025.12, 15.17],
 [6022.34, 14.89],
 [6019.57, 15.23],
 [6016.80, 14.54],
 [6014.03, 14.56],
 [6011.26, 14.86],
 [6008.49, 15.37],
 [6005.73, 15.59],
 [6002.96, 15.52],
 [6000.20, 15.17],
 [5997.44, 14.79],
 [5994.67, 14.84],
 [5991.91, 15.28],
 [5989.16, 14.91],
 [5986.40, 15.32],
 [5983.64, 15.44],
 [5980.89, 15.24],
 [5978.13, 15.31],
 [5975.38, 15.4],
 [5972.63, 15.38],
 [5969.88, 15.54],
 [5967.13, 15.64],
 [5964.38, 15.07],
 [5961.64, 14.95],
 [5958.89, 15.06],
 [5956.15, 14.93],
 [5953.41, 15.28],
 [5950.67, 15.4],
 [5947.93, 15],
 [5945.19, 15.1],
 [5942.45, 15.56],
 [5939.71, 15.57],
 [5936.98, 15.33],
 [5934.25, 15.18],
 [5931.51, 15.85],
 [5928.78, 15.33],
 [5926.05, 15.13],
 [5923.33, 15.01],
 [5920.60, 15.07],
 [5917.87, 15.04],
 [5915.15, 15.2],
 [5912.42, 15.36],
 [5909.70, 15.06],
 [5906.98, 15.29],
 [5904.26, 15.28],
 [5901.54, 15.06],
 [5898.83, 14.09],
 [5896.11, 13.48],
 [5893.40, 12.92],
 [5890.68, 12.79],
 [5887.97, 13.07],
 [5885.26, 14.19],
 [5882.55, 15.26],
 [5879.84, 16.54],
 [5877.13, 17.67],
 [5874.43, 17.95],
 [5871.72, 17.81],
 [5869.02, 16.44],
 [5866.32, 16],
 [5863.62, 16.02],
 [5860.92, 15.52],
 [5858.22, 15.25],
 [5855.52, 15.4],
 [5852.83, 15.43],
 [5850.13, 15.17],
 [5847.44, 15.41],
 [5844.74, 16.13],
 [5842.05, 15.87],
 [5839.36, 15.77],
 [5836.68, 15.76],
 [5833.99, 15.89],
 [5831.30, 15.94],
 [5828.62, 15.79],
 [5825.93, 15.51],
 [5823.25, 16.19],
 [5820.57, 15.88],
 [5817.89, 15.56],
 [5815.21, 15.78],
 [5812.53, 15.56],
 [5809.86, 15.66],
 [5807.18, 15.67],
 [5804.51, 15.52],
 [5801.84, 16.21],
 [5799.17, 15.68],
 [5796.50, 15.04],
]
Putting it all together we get 0.05 mag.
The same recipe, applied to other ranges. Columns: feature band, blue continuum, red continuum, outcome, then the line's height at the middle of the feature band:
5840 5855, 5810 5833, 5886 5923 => -0.02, 15.4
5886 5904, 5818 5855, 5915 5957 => 0.13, 15.5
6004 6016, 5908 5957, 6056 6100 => 0.05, 15.8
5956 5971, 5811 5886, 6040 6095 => 0.06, 16.1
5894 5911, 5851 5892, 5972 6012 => 0.07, 15.6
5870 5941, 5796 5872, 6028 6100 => 0.05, 15.9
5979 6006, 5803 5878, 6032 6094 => 0.06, 16.1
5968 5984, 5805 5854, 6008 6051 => 0.01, 15.5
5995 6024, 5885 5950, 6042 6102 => 0.04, 15.6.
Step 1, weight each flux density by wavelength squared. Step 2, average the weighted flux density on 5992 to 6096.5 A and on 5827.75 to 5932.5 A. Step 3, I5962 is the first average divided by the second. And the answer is 1.08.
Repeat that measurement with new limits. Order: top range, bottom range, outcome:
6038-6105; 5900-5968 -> 1.11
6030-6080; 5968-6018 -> 1.06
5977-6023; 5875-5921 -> 1.05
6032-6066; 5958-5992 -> 1.06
